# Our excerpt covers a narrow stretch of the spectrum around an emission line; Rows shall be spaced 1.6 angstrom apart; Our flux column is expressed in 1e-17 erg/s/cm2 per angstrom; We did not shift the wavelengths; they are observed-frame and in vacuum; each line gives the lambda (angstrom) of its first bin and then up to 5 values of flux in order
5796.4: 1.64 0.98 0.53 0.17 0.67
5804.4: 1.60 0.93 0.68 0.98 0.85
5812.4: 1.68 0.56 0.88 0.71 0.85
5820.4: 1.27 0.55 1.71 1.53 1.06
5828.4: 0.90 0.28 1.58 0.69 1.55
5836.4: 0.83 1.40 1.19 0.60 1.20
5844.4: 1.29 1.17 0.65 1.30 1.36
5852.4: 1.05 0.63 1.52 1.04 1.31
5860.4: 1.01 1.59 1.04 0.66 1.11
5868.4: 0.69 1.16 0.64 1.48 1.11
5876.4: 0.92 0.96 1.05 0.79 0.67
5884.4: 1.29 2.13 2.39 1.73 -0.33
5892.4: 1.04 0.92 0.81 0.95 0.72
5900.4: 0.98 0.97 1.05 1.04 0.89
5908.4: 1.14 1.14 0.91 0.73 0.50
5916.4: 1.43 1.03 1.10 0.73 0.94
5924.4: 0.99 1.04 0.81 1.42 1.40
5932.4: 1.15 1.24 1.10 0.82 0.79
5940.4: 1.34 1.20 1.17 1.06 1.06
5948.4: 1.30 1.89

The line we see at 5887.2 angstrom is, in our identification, H-beta 4861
